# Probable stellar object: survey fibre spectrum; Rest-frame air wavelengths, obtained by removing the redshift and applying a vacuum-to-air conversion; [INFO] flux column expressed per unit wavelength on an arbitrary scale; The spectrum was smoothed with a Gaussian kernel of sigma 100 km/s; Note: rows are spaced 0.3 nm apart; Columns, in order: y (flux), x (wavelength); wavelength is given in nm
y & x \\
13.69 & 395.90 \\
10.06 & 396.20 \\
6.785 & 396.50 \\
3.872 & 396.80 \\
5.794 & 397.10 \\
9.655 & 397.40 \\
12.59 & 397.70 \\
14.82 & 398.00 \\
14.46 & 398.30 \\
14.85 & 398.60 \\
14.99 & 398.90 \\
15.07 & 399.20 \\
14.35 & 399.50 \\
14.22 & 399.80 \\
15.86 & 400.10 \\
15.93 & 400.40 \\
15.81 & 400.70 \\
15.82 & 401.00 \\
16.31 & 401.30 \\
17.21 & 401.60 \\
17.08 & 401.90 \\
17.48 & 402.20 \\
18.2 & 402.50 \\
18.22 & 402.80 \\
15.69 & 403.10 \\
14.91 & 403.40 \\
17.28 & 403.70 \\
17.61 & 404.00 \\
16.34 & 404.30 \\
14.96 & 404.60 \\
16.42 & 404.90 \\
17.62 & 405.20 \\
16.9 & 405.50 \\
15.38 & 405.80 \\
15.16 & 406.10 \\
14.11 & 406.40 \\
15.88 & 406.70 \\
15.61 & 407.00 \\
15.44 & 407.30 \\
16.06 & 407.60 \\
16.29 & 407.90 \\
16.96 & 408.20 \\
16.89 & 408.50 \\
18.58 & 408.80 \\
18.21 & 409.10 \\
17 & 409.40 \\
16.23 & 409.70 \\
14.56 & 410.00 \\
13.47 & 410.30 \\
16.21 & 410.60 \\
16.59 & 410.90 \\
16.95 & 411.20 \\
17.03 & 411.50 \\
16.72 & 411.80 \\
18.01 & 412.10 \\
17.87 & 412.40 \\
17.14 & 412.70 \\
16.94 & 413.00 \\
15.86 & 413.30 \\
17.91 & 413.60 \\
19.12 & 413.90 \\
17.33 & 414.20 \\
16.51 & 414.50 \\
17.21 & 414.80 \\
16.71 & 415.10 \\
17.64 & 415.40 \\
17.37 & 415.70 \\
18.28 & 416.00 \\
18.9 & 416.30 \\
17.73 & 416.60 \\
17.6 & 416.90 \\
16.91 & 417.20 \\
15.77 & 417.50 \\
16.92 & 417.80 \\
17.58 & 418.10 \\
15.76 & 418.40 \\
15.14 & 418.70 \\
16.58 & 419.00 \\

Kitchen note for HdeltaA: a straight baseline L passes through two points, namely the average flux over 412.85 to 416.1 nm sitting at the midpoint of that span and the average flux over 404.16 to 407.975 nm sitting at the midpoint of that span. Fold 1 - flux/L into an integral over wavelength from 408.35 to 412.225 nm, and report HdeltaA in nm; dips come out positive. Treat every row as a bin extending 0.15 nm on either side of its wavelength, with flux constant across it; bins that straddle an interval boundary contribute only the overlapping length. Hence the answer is -0.01 nm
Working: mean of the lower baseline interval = 15.8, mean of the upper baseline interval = 17.3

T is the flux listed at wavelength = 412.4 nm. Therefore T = 17.87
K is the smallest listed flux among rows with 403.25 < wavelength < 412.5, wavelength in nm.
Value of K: 13.47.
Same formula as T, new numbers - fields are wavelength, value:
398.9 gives 14.99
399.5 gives 14.35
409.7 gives 16.23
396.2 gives 10.06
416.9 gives 17.6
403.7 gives 17.28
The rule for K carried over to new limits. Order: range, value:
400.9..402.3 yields 15.82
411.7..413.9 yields 15.86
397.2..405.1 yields 9.655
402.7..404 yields 14.91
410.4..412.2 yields 16.21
